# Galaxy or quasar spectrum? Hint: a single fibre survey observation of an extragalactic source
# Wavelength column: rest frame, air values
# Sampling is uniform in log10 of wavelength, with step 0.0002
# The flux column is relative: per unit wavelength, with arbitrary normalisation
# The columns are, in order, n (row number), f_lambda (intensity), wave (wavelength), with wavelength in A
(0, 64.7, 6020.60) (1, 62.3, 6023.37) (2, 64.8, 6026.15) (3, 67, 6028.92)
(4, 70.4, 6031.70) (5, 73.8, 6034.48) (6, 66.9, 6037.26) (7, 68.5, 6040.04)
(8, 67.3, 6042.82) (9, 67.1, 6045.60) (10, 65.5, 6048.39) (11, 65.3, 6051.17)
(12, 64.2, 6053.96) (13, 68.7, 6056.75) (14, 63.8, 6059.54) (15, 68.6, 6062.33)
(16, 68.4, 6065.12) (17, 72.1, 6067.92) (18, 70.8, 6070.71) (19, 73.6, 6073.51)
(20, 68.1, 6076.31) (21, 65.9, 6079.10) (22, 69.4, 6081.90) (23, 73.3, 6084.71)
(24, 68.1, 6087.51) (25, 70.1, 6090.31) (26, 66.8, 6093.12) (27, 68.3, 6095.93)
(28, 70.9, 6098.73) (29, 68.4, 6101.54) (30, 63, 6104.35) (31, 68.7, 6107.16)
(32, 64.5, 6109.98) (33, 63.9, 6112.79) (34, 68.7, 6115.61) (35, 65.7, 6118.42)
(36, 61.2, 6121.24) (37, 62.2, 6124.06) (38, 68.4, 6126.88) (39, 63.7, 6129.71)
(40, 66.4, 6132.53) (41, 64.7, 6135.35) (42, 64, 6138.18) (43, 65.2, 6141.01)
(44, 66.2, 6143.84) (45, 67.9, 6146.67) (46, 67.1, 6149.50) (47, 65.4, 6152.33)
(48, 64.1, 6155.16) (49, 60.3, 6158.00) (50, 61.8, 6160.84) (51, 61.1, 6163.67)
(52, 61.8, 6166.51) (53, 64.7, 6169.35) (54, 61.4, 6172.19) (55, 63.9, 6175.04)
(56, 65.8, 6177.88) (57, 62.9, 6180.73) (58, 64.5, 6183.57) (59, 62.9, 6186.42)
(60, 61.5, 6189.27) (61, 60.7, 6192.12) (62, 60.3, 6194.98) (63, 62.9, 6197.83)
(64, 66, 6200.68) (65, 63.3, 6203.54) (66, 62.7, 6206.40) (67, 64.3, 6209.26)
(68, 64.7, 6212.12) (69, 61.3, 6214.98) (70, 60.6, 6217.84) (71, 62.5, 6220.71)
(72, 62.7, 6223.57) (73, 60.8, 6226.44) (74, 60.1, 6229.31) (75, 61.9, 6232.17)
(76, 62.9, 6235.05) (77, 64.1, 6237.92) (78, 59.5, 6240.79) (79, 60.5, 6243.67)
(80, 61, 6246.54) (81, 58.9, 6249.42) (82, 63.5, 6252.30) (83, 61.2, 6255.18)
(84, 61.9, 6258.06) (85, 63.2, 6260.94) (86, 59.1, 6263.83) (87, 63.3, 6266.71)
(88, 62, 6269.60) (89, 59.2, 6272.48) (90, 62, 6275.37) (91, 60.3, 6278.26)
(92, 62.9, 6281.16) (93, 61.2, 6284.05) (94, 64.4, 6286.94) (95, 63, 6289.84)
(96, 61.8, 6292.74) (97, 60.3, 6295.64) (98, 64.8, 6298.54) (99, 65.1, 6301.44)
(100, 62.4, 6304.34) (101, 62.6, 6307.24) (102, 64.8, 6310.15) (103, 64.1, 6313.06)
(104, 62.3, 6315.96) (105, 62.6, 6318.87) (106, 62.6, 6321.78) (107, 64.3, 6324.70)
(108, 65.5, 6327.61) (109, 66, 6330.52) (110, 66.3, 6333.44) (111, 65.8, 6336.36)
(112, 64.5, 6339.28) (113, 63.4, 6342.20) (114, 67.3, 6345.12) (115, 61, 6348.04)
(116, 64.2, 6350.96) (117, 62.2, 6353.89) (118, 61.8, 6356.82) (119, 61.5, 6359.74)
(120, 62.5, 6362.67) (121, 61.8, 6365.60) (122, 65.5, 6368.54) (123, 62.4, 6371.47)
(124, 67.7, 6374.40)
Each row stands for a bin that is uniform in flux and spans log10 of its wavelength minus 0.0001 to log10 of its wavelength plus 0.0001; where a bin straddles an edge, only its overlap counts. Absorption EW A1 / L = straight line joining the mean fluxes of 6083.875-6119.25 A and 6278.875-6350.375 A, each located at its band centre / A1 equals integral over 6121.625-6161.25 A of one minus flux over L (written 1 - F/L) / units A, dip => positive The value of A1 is 1.3 A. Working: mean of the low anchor 67.7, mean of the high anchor 63.7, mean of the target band 64.8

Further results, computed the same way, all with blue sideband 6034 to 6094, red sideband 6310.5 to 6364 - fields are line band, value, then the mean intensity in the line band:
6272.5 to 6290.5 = 0.75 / 62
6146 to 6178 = 1.52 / 63.6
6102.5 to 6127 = 0.91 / 65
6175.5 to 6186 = 0.35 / 64.2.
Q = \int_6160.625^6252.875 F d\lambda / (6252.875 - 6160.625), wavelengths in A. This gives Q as 62.3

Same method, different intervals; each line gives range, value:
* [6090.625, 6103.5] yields 68.5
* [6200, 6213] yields 64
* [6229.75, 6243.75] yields 61.8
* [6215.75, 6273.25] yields 61.5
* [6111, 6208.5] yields 63.9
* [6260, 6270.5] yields 61.8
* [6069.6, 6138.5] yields 67.2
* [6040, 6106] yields 68.2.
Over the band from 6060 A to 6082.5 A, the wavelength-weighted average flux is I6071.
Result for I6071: 69.4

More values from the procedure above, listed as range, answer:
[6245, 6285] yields 61.4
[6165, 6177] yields 63.1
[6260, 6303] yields 62.2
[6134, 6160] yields 64.9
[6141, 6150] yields 66.8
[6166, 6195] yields 62.9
